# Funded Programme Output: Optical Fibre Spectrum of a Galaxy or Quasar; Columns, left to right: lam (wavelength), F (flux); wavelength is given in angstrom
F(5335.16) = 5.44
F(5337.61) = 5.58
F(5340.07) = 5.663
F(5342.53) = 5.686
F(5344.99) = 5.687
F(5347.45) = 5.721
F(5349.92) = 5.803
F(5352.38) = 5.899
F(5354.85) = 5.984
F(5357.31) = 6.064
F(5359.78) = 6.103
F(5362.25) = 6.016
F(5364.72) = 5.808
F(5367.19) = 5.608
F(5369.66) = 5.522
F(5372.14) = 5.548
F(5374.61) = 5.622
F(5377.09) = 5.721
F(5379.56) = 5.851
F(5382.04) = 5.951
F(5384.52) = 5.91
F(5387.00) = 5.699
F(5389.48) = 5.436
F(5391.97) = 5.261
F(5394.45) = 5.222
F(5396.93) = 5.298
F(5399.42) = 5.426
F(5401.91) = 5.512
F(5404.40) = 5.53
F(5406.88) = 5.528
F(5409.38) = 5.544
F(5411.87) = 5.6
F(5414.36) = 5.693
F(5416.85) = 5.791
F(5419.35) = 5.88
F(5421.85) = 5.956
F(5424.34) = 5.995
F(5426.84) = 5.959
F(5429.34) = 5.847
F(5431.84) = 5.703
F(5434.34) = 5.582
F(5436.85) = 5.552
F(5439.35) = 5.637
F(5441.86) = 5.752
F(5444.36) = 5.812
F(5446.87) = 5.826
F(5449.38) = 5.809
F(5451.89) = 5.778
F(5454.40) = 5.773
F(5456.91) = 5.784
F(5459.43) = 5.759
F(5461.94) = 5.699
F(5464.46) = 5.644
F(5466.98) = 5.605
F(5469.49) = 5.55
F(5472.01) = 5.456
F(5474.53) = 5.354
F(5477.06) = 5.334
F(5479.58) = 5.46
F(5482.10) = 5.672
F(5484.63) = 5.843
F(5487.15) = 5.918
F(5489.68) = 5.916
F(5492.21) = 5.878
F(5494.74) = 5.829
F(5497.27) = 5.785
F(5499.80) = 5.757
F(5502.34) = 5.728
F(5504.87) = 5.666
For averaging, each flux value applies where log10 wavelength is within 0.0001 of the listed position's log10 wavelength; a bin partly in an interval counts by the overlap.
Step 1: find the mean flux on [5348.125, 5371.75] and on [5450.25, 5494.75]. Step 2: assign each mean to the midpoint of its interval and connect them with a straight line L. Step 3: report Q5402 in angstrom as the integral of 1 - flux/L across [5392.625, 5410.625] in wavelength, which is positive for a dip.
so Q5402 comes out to 1.1 angstrom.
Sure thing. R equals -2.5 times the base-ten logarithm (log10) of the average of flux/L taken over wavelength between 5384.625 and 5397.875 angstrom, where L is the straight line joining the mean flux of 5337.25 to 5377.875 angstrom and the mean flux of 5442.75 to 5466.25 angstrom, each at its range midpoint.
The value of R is 0.07 mag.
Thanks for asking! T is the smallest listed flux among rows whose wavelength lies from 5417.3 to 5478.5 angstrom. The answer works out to 5.334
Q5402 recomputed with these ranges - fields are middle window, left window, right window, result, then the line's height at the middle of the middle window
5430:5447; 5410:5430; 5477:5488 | 0.3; 5.79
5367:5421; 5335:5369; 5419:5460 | 1.8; 5.79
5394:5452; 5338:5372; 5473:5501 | 0.7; 5.75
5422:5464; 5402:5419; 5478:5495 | -0.6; 5.69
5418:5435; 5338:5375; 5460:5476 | -0.6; 5.64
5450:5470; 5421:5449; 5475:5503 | 0.2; 5.76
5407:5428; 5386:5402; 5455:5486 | -1.3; 5.46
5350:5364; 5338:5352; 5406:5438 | -0.7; 5.72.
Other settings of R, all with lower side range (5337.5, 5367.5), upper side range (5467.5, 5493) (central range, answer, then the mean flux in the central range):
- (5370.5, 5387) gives 0.007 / 5.76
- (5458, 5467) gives -0.004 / 5.68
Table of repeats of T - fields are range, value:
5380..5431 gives 5.222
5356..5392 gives 5.261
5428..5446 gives 5.552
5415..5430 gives 5.791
